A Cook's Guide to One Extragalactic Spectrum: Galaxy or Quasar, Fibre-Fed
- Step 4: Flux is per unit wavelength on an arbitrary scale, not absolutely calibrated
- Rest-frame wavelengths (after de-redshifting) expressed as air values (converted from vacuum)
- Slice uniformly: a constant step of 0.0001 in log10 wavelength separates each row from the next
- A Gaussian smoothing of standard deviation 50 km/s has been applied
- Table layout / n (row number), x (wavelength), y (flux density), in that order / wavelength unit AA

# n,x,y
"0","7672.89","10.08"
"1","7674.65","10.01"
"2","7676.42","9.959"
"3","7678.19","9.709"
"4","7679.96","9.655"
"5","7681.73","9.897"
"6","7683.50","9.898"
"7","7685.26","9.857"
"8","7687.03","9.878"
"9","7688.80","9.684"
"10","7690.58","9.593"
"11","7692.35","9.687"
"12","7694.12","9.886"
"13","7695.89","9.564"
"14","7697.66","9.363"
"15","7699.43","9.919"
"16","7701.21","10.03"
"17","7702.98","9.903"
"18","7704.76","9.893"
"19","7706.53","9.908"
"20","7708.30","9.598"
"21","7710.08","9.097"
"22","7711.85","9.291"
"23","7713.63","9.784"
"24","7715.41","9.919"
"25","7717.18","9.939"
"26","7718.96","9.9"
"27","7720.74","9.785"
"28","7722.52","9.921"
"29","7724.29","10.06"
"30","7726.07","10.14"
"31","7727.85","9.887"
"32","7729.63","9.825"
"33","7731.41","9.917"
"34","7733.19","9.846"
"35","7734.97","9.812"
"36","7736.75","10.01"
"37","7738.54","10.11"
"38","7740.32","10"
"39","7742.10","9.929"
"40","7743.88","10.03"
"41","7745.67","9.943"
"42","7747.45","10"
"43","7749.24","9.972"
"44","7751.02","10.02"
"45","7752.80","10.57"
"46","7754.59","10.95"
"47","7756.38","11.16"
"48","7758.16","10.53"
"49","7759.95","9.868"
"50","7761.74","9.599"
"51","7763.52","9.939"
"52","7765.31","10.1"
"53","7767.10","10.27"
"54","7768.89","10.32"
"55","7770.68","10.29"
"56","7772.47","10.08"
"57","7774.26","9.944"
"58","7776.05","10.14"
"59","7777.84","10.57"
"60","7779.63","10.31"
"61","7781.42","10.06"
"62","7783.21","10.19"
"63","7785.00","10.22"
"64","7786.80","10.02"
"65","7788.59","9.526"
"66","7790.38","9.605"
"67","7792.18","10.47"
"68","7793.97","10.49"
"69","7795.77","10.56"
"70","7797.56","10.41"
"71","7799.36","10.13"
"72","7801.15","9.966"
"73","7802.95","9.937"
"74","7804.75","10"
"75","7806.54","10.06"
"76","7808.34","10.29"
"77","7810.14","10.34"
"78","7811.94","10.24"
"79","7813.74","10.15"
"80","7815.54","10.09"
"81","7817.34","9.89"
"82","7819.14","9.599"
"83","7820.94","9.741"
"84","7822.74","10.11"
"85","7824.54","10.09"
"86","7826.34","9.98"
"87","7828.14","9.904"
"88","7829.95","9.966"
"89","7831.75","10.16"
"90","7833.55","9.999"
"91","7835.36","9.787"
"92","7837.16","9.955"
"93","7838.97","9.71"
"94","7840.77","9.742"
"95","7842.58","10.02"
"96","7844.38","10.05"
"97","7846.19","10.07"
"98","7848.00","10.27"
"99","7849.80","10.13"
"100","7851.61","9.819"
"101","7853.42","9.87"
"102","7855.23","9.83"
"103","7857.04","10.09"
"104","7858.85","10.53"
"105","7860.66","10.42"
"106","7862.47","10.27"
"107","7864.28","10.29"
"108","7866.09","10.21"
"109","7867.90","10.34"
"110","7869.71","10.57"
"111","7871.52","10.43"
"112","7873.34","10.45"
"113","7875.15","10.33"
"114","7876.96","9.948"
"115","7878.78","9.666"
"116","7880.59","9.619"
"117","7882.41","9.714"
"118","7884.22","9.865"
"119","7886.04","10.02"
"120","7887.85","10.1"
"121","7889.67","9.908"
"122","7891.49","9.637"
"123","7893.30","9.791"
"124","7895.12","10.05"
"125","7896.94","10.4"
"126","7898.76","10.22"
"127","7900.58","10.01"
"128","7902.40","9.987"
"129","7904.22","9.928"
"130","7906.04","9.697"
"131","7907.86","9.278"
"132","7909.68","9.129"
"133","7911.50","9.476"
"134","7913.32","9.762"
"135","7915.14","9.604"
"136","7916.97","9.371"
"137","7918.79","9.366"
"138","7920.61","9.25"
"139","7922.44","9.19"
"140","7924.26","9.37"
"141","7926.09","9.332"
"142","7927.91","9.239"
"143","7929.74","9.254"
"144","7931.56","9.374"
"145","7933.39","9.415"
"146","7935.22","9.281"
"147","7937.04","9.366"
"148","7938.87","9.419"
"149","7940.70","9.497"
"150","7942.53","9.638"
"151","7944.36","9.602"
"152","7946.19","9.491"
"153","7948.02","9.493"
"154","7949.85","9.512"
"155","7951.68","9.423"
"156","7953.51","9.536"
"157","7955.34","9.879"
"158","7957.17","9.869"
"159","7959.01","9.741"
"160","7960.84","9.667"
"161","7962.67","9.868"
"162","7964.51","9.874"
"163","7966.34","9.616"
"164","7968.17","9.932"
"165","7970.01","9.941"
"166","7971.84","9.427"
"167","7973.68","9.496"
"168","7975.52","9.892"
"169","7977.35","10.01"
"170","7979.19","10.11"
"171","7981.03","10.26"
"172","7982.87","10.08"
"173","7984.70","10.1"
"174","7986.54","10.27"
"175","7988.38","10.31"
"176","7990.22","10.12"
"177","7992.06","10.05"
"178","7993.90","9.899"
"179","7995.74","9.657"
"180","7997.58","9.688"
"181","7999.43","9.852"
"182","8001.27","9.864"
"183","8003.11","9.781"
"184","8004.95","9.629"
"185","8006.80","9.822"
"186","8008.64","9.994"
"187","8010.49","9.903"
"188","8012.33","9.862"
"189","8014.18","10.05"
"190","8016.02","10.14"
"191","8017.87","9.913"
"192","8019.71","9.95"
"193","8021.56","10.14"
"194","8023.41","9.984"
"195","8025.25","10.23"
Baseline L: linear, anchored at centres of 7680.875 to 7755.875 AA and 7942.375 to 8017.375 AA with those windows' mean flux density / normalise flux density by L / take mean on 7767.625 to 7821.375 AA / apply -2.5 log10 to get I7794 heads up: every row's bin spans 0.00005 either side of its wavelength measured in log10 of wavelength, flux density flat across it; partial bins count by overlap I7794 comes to -0.027 mag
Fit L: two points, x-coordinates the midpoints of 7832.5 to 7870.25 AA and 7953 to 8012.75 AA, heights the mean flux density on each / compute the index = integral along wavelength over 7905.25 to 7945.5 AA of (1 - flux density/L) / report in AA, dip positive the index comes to 2.3 AA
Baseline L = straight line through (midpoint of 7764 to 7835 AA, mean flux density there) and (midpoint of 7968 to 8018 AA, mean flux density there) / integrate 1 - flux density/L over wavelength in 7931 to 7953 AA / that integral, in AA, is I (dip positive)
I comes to 1.1 AA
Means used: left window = 10.1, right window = 9.93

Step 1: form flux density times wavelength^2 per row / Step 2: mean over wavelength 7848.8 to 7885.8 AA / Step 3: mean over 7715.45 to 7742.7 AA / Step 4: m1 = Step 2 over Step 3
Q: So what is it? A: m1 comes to 1.1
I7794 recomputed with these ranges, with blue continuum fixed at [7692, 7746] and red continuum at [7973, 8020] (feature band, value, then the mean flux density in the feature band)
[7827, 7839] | -0.006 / 9.94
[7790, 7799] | -0.050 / 10.3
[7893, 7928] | 0.032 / 9.63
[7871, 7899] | -0.010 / 10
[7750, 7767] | -0.048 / 10.3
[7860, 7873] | -0.050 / 10.4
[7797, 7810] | -0.027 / 10.1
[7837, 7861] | -0.015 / 10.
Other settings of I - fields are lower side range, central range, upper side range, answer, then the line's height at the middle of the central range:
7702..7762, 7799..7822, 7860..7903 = 0.0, 10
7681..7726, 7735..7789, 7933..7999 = -2.1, 9.78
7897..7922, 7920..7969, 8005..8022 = 1.1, 9.74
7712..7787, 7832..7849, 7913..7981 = -0.2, 9.85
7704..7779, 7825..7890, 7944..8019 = -0.8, 9.94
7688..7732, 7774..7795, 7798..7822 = -0.3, 9.97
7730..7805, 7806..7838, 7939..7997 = 0.1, 10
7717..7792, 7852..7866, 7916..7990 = -0.5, 9.85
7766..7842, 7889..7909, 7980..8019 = 0.3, 10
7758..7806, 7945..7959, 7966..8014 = 0.5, 9.95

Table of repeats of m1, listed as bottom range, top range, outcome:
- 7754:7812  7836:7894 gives 1.01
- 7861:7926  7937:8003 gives 1.01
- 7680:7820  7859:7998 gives 1.02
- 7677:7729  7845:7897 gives 1.08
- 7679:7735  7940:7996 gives 1.07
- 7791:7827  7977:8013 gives 1.03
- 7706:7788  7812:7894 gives 1.03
